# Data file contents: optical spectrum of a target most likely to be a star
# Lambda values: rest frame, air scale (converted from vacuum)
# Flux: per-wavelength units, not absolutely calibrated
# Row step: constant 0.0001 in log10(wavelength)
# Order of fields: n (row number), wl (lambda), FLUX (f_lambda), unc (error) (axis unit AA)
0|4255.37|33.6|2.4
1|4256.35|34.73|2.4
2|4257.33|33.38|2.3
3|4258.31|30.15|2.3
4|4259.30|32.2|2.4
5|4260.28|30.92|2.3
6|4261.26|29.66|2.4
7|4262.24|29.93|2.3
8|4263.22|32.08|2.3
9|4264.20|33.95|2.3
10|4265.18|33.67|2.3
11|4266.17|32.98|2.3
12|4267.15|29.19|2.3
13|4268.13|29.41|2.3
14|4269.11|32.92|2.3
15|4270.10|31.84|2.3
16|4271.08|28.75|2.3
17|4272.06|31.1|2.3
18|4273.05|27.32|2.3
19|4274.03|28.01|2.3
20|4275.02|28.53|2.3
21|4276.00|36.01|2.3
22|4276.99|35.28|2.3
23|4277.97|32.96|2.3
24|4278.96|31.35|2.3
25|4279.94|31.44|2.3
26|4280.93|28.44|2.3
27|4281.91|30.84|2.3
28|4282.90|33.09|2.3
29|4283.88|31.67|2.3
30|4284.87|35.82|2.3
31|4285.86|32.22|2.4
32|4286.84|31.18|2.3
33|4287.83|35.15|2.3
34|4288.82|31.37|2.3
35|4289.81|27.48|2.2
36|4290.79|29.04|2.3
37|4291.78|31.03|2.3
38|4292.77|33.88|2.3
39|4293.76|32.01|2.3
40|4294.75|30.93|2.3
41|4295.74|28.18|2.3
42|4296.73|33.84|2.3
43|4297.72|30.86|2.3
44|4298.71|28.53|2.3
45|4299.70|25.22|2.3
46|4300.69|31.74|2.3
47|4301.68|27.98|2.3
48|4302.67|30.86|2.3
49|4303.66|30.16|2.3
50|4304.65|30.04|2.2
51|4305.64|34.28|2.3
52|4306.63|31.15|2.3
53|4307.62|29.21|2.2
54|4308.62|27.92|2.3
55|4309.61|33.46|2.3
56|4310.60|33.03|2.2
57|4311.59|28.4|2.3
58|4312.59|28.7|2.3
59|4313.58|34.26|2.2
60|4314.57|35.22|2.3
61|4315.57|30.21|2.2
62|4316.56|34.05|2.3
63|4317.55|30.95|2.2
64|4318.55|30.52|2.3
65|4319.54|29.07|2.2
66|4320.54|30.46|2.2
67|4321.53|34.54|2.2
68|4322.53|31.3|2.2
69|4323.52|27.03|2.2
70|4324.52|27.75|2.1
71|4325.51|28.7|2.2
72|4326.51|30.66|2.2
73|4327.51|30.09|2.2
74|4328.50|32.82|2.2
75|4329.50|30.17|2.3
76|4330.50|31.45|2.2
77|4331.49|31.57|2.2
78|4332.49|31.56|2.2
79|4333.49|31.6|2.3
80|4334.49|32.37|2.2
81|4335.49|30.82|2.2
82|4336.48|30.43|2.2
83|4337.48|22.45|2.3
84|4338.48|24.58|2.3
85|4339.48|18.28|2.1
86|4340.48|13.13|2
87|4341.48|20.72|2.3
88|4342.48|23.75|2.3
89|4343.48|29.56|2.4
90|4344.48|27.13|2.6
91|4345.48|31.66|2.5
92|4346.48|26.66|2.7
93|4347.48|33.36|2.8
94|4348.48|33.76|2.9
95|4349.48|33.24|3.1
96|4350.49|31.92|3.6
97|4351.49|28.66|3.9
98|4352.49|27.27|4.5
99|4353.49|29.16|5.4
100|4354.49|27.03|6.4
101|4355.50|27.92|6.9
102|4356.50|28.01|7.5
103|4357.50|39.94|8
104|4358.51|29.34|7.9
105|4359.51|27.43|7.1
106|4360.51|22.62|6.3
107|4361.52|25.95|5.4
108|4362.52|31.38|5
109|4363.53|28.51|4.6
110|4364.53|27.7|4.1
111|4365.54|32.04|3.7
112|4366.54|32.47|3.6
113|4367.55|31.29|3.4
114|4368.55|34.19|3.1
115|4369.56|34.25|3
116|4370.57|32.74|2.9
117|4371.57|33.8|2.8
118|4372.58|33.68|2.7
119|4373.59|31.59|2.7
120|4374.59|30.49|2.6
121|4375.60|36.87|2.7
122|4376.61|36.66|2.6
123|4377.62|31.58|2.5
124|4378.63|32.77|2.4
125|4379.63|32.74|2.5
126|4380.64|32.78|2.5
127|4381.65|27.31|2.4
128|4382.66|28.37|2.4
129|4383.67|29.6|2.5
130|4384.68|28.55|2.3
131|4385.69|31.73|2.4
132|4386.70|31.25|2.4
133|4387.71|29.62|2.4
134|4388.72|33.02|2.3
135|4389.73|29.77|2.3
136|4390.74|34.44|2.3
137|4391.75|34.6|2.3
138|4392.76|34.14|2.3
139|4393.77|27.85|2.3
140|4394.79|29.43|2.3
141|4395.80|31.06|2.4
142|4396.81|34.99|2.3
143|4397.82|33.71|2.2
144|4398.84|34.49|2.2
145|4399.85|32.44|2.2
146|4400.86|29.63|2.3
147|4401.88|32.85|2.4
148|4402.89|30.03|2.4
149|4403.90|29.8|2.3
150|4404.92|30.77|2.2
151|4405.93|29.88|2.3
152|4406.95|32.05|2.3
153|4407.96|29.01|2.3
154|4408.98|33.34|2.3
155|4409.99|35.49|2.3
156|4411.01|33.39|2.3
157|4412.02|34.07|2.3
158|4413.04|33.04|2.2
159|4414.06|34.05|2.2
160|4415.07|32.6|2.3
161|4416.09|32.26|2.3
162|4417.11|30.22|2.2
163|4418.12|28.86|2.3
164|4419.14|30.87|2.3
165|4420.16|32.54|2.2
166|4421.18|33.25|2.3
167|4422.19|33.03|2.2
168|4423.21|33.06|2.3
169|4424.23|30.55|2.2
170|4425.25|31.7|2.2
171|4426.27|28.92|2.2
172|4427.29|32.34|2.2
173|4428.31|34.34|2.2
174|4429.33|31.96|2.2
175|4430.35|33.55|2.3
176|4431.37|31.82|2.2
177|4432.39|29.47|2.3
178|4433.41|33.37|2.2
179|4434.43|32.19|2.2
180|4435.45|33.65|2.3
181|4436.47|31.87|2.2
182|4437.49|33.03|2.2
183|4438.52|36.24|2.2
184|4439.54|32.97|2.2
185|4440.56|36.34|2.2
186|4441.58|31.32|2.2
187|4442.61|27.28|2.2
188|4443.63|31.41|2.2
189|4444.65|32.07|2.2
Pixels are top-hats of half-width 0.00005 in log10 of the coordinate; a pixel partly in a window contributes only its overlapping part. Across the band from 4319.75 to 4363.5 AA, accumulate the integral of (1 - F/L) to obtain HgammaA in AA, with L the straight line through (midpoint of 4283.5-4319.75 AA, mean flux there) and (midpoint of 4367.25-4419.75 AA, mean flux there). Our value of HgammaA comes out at 3.7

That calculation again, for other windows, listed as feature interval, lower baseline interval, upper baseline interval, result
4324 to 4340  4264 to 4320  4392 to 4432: 1.2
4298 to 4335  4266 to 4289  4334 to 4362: -1.6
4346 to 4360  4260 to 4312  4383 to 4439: 0.6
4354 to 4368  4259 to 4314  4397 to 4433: 1.0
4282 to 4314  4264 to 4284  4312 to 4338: 0.0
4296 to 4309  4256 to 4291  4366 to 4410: 0.6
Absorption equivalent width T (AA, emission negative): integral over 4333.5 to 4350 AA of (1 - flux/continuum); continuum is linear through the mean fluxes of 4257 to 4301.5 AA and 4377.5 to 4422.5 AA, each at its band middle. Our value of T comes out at 2.3 AA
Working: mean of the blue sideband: 31.2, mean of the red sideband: 31.7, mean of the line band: 27.1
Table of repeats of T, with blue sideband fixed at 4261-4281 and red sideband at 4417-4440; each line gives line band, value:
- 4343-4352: 0.3 AA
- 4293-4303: 0.4 AA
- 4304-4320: 0.1 AA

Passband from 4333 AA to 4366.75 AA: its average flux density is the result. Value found 28.2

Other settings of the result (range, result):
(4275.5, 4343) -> 30.2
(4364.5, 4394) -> 32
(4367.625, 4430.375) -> 32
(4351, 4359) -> 29.7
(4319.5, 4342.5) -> 28.2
